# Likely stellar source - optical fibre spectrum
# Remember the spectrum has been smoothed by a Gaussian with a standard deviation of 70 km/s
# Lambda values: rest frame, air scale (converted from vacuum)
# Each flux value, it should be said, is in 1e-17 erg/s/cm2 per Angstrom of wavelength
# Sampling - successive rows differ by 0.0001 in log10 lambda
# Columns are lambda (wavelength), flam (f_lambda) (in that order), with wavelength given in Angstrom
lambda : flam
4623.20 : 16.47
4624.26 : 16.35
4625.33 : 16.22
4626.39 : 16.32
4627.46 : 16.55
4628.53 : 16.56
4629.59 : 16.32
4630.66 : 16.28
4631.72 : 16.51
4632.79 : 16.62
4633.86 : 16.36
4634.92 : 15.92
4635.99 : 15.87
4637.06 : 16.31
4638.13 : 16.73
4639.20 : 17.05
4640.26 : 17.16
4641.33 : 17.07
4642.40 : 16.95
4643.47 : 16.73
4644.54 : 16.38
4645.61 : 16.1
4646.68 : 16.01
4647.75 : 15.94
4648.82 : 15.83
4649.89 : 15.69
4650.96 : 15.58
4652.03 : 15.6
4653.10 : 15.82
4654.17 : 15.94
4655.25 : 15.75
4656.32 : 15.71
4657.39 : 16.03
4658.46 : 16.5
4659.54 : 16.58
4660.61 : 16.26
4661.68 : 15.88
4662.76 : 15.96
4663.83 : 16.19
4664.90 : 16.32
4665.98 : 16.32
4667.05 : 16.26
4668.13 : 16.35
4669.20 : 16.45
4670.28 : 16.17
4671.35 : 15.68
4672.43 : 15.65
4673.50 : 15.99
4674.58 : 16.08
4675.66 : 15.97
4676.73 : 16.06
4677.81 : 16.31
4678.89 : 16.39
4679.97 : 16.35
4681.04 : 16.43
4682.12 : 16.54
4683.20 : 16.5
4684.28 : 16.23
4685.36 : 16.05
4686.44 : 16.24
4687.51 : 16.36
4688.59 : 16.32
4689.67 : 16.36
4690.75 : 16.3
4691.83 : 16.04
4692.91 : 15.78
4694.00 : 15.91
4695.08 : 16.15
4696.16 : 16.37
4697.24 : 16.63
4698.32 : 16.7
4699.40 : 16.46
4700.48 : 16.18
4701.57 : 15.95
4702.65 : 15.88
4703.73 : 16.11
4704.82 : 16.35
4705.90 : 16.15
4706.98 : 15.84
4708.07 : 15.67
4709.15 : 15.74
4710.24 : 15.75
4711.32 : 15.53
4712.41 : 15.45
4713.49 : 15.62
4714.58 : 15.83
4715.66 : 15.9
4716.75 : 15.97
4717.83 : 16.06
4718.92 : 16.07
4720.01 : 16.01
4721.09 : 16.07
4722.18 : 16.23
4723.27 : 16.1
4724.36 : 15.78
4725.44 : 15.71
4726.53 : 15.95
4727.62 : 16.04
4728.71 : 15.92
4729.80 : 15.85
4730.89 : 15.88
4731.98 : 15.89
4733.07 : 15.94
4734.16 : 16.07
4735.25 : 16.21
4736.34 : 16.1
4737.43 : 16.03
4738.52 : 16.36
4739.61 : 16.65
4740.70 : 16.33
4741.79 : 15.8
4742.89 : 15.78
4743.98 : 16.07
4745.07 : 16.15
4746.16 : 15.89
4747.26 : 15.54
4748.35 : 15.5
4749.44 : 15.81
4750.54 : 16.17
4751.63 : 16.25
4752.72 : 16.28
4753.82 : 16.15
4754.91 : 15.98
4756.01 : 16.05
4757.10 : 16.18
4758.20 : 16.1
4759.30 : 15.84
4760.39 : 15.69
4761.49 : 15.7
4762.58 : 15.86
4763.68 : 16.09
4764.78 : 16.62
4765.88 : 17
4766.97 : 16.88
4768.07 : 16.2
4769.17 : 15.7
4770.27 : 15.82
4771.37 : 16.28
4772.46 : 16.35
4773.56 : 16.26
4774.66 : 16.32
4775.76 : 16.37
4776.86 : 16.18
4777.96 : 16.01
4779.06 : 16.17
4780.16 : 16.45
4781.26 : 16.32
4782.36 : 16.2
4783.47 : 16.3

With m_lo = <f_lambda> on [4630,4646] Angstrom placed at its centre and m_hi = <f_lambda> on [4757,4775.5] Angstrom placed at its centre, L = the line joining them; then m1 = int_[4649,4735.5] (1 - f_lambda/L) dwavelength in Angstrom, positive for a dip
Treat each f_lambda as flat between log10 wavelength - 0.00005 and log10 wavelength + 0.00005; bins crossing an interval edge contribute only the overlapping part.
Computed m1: 1.7 Angstrom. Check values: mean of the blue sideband 16.5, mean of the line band 16.1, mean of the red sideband 16.2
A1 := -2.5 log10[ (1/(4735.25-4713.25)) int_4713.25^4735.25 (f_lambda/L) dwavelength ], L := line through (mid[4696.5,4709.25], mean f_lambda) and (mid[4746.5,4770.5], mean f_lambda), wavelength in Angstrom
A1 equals 0.01 mag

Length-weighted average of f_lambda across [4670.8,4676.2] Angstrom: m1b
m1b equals 15.9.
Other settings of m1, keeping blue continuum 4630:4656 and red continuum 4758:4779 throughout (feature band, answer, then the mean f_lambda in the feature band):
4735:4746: 0.04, 16.1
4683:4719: 0.33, 16.1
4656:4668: 0.03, 16.2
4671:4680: 0.10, 16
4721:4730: 0.13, 16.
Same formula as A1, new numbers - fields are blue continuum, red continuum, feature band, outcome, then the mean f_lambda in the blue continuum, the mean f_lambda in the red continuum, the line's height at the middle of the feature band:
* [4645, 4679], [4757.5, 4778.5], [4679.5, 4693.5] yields -0.013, 16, 16.2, 16.1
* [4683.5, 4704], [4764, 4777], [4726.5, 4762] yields 0.020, 16.2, 16.3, 16.3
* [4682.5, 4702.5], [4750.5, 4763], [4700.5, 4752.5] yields 0.011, 16.2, 16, 16.1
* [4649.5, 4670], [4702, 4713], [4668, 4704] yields -0.017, 16.1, 15.9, 15.9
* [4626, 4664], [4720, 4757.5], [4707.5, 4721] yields 0.019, 16.2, 16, 16.1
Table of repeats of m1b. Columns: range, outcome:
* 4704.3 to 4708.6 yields 16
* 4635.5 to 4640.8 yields 16.6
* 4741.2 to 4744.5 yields 15.9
